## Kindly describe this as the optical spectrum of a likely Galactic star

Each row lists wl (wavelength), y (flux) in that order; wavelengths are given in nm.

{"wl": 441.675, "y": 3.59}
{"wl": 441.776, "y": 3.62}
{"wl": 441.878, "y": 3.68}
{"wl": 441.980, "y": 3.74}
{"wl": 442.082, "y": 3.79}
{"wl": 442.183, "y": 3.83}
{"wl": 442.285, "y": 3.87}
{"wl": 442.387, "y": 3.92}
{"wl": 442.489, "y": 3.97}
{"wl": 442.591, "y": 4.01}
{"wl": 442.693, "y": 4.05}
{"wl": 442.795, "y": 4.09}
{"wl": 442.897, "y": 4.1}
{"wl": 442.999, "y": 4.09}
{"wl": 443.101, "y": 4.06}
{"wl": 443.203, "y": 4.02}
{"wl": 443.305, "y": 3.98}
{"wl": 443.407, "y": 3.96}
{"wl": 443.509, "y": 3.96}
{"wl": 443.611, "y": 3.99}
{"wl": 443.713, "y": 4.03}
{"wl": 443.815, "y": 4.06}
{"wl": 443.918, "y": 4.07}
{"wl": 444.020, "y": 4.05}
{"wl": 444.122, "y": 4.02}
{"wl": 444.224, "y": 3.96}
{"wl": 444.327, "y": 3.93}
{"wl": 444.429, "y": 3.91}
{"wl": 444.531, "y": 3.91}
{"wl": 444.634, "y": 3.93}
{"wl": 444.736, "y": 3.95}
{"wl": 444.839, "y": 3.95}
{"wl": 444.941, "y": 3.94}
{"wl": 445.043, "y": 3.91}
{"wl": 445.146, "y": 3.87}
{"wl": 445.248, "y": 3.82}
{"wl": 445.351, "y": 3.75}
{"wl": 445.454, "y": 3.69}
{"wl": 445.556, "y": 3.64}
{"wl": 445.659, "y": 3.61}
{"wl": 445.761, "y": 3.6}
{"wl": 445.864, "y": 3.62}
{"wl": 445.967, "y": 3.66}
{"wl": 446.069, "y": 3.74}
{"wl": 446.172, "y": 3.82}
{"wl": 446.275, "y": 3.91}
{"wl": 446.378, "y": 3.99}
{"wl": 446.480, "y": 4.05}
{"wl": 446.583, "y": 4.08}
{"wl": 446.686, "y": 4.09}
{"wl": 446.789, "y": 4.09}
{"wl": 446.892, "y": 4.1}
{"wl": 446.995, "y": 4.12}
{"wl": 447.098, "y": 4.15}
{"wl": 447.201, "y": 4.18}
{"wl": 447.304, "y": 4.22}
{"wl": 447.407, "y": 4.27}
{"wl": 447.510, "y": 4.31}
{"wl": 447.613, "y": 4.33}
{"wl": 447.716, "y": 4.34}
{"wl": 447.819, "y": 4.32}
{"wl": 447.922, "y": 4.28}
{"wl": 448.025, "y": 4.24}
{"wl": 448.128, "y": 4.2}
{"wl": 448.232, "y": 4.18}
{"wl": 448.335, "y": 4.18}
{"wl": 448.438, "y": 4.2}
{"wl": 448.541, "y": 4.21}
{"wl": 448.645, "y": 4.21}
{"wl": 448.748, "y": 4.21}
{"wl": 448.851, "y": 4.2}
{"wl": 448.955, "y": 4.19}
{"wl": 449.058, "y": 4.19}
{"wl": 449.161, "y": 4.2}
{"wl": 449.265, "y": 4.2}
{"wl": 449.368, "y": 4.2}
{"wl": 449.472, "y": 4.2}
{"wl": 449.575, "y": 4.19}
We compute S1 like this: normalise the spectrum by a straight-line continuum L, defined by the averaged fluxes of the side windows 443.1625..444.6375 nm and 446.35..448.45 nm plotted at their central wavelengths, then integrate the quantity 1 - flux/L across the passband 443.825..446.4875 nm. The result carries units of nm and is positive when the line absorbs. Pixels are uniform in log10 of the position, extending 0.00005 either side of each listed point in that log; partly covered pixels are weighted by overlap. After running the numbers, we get 0.13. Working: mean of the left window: 3.99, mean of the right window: 4.19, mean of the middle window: 3.86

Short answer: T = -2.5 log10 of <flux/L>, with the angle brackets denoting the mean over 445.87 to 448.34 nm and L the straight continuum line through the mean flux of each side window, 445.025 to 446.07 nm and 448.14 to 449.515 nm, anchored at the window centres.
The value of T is -0.045 mag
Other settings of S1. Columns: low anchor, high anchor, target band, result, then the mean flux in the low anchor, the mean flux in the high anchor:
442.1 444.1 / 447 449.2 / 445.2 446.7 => 0.12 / 4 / 4.23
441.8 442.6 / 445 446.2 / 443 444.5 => -0.09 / 3.83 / 3.72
